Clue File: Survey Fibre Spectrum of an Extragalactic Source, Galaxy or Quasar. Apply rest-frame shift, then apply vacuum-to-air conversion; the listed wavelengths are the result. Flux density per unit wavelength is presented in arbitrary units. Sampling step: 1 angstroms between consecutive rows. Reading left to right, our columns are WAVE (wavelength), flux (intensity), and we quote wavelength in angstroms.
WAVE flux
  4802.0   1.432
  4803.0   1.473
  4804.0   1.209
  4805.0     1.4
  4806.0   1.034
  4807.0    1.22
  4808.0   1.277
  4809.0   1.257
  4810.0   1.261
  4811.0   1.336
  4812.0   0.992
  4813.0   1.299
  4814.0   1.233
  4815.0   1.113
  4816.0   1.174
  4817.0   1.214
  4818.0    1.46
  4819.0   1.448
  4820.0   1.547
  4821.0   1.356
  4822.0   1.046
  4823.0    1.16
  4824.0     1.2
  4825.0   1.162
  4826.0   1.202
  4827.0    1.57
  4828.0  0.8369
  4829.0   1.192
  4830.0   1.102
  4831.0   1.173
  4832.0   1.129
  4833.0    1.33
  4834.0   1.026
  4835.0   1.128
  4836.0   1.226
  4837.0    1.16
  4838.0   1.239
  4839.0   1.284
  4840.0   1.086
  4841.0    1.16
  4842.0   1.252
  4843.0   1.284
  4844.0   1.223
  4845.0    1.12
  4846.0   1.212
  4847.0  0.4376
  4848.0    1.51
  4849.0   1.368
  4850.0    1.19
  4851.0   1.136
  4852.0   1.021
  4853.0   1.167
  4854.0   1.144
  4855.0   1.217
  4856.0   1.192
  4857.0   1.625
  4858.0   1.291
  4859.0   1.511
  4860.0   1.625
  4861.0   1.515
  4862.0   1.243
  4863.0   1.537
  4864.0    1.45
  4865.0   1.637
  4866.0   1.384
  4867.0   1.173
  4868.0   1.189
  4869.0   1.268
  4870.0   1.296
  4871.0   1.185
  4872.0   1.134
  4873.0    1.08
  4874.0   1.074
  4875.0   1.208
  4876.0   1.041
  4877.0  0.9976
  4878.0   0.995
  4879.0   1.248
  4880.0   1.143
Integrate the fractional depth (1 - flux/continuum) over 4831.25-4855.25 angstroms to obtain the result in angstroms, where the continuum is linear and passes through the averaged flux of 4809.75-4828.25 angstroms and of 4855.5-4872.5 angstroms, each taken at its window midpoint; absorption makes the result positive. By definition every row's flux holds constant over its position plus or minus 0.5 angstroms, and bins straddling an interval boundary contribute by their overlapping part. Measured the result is 2.6 angstroms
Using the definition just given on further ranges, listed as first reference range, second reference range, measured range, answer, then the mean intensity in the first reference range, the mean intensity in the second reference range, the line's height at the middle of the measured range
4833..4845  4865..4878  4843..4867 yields -2.13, 1.19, 1.18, 1.19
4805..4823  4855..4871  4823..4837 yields 1.31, 1.25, 1.38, 1.3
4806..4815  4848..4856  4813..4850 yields 0.07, 1.22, 1.2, 1.21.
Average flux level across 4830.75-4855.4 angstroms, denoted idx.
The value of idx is 1.17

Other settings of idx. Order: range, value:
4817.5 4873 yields 1.25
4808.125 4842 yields 1.22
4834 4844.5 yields 1.2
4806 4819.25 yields 1.24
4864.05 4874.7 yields 1.25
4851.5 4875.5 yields 1.3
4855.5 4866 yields 1.46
